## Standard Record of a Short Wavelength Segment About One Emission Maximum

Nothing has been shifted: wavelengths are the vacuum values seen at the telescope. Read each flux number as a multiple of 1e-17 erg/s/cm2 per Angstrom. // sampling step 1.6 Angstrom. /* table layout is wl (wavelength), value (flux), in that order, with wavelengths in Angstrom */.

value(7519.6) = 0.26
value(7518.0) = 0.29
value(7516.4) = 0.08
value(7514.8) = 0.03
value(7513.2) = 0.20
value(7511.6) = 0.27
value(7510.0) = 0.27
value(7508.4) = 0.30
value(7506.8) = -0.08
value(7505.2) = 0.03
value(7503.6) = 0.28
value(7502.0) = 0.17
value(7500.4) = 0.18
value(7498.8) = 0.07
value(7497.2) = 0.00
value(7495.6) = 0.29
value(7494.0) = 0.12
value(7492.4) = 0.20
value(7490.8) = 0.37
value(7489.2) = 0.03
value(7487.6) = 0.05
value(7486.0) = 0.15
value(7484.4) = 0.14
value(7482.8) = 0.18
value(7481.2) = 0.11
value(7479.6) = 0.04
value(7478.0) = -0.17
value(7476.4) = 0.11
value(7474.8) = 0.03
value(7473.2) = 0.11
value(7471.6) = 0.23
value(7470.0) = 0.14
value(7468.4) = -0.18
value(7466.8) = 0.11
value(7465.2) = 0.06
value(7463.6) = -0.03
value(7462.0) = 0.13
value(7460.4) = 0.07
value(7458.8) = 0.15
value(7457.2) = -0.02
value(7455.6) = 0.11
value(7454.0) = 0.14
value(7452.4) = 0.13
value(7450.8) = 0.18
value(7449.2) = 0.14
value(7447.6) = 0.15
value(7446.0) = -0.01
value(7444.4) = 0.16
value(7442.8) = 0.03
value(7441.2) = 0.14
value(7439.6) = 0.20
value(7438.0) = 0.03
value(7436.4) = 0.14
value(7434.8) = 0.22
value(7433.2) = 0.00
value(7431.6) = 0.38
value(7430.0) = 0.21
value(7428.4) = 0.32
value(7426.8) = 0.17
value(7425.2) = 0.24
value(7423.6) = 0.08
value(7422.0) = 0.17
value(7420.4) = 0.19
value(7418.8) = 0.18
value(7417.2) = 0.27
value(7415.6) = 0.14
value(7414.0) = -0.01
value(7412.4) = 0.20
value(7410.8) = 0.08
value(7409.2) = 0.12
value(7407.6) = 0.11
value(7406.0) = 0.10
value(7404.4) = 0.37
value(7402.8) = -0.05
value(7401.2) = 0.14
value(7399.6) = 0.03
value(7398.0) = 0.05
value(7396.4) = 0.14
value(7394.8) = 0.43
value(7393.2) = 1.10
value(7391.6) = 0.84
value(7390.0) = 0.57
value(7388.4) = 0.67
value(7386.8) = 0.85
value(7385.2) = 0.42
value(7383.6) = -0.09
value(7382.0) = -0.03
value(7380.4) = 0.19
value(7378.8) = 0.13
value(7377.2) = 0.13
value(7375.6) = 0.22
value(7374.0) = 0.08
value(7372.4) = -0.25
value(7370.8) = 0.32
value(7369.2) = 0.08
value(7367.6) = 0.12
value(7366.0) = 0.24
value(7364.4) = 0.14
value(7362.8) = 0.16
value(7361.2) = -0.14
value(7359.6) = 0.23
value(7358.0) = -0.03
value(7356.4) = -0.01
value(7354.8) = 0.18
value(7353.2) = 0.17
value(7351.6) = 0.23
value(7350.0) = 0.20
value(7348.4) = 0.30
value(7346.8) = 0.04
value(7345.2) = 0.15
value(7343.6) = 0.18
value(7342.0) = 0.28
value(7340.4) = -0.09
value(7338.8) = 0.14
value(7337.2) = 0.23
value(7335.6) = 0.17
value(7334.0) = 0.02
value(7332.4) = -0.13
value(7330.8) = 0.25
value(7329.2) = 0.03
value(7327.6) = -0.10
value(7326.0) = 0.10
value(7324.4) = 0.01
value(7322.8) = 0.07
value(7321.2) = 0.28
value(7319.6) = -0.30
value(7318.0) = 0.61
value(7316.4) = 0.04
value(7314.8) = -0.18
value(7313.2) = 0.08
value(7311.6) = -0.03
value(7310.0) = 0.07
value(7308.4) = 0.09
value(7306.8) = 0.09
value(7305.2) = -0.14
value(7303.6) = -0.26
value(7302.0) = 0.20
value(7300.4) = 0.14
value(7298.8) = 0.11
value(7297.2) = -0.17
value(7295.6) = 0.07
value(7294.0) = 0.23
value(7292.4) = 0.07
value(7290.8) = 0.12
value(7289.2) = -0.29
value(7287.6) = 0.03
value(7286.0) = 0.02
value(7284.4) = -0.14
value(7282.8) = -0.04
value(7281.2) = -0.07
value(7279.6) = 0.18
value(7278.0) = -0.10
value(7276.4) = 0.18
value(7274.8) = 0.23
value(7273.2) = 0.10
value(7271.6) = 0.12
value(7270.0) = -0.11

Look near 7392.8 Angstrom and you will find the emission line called [O II]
